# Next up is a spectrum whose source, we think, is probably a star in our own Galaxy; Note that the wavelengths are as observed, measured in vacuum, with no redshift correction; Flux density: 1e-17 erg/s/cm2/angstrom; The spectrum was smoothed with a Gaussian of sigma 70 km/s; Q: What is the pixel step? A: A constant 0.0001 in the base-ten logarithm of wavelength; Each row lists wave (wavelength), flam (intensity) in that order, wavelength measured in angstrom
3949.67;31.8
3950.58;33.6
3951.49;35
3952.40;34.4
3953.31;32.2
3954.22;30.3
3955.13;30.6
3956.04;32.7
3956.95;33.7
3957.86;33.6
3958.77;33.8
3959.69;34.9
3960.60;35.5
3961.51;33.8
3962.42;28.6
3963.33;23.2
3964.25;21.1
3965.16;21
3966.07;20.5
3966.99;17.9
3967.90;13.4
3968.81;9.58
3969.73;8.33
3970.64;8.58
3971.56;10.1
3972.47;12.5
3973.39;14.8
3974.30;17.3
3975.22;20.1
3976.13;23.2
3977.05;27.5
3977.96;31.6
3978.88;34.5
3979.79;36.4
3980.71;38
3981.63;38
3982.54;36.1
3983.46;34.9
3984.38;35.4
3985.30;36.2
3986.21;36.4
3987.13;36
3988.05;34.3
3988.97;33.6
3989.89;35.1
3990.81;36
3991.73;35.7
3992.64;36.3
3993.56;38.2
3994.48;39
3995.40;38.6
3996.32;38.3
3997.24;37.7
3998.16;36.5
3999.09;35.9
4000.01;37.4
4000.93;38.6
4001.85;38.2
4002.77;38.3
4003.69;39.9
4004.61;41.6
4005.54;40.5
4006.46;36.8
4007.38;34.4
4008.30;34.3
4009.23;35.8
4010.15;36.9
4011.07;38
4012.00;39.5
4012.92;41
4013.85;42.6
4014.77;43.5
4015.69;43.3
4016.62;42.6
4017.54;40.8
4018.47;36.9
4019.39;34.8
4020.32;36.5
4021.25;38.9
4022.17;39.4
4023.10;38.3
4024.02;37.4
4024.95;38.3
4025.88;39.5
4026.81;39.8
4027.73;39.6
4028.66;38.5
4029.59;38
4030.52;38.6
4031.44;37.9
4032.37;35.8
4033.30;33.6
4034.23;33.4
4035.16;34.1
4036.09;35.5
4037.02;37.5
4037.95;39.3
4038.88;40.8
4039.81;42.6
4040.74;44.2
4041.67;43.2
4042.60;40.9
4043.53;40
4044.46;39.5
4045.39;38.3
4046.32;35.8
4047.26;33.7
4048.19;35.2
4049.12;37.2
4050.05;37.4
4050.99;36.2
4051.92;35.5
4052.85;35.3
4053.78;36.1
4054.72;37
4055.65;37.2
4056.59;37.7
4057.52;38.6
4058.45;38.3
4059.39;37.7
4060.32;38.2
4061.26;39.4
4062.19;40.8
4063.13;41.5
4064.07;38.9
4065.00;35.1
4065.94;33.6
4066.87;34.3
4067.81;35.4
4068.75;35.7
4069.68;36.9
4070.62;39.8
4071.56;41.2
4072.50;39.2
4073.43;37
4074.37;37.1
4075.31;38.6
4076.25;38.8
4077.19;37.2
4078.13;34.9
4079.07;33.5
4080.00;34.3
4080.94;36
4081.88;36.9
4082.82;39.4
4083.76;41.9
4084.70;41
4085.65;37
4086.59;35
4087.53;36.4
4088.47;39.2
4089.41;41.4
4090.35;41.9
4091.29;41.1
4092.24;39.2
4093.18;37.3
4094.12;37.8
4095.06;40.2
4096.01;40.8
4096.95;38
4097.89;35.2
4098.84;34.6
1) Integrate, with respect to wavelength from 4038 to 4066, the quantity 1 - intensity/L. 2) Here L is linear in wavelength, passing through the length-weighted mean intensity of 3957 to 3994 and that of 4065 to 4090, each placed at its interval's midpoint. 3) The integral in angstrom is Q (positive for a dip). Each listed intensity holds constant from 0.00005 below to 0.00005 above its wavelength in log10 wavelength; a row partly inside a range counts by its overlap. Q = -2.7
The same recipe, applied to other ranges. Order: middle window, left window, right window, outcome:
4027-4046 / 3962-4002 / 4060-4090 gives -2.47 angstrom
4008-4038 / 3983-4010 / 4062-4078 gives -0.84 angstrom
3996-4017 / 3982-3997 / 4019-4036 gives -1.14 angstrom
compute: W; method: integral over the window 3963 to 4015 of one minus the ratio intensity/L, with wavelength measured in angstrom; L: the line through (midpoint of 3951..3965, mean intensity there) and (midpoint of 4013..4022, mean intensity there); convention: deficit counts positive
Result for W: 6.9 angstrom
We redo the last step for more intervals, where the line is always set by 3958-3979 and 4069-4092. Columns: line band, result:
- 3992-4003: -4.9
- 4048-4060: -0.9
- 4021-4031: -2.8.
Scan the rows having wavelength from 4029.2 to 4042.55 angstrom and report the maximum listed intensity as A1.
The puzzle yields 44.2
